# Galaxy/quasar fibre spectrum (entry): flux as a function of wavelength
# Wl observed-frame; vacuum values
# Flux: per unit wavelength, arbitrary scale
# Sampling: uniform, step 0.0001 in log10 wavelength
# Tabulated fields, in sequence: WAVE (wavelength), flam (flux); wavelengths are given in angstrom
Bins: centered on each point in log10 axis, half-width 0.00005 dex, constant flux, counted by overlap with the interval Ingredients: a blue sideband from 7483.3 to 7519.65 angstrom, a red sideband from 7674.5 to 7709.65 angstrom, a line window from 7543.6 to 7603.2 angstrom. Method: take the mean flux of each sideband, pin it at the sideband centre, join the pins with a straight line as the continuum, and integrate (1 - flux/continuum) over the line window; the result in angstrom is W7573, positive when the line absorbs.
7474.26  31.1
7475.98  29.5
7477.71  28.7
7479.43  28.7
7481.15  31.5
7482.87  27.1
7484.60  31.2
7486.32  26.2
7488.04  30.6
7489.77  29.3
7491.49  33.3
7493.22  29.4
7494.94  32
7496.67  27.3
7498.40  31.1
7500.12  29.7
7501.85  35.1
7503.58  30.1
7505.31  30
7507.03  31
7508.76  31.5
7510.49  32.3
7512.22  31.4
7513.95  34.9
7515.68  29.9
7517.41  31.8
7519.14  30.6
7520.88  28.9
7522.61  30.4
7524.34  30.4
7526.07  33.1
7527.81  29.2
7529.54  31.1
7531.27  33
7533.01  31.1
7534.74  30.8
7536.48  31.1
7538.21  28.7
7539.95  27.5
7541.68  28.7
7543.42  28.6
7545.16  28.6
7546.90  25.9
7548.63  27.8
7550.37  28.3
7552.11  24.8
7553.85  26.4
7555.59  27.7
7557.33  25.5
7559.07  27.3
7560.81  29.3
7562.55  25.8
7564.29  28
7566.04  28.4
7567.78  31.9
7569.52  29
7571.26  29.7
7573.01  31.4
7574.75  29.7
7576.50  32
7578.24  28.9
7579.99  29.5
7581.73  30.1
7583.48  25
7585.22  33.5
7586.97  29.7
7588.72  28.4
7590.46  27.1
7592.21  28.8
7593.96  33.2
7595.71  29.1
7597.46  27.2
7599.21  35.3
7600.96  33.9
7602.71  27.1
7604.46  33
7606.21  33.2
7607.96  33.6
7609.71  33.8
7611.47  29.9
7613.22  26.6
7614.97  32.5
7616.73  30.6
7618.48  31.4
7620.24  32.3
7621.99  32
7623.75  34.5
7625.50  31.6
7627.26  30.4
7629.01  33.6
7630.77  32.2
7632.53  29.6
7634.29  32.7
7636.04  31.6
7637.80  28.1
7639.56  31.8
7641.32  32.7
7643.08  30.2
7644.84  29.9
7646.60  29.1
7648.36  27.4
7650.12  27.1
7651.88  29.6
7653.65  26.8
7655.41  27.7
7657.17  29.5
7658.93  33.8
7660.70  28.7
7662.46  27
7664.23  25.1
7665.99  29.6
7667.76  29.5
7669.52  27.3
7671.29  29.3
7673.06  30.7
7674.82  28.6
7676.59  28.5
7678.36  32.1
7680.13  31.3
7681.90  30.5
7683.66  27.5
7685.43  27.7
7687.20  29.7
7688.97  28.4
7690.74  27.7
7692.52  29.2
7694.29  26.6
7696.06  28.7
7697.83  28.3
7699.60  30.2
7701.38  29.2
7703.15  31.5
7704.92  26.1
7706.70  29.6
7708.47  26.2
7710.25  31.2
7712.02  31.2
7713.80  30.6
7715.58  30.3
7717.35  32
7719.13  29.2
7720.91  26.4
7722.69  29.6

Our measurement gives 2.27 angstrom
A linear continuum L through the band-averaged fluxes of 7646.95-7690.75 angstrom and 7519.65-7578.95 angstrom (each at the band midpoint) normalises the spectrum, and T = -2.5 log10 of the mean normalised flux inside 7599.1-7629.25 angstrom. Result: -0.10 mag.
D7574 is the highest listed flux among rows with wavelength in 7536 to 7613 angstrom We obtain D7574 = 35.3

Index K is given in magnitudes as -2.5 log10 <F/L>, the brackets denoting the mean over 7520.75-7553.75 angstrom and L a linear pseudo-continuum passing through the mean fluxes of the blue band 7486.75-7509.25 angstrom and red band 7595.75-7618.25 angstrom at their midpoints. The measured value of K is 0.06 mag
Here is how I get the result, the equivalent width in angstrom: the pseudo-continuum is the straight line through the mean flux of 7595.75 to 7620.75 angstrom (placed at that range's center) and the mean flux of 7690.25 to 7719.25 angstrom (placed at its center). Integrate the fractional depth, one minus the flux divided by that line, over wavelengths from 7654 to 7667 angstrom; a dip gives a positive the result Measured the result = 0.7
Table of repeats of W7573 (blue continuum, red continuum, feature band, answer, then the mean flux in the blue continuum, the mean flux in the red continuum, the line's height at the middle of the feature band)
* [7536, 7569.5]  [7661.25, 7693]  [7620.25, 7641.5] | -2.4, 27.9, 28.9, 28.5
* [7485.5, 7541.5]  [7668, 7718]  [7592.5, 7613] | -1.0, 30.7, 29.3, 30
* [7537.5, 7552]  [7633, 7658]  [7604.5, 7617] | -1.1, 27.8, 29.6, 29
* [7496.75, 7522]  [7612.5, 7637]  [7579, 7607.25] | 1.1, 31.2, 31.6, 31.5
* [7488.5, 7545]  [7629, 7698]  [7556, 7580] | 1.0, 30.7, 29.3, 30.2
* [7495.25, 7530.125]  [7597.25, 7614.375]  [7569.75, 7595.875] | 1.4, 31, 31.5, 31.4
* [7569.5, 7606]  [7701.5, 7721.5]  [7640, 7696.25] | 1.4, 30.2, 29.5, 29.7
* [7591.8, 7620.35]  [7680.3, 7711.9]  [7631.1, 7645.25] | -0.2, 31.3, 28.8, 30.4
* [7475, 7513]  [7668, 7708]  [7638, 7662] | -0.2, 30.3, 29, 29.3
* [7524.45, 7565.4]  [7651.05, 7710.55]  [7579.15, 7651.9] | -4.9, 28.6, 28.9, 28.8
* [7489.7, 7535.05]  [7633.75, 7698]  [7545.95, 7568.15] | 2.3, 31.1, 29.2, 30.5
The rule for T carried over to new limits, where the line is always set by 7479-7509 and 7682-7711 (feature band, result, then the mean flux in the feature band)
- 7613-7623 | -0.069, 31.2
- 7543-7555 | 0.103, 27.2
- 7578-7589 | 0.007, 29.4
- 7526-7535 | -0.045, 31.3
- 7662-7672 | 0.035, 28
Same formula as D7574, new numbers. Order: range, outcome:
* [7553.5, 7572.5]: 31.9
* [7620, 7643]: 34.5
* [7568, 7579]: 32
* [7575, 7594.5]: 33.5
